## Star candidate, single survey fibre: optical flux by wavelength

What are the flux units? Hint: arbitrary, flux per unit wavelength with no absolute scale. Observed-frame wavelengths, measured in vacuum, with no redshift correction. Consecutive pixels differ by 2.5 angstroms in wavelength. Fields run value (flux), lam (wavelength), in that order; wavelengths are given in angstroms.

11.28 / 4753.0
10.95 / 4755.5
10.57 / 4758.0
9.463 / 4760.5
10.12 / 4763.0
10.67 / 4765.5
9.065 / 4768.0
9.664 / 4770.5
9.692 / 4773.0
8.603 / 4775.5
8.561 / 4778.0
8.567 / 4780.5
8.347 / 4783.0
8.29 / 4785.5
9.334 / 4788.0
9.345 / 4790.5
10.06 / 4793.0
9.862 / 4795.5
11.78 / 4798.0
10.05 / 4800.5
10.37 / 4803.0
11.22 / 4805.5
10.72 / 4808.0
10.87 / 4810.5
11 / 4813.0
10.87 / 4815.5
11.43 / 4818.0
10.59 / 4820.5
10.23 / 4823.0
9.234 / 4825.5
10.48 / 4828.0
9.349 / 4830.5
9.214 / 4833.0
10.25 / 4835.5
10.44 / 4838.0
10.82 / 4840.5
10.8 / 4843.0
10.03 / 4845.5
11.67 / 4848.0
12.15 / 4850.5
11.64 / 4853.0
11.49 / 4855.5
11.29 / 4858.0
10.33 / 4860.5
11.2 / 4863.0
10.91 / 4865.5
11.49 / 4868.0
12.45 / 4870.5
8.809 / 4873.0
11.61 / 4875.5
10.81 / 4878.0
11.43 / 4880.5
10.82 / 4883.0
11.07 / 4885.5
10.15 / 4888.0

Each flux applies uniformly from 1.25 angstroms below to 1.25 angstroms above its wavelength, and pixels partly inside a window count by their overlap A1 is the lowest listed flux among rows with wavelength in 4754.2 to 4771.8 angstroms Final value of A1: 9.065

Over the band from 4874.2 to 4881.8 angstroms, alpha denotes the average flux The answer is 11.3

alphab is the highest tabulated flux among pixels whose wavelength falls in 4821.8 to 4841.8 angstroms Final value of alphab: 10.82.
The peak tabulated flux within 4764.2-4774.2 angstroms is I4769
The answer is 10.67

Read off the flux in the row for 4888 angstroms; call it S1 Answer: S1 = 10.15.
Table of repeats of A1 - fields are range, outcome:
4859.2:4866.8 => 10.33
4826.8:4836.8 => 9.214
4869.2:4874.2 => 8.809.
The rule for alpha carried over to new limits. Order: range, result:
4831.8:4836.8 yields 9.74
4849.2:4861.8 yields 11.4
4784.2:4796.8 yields 9.38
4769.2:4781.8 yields 9.01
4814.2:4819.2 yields 11.1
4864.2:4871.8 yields 11.6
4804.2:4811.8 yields 10.9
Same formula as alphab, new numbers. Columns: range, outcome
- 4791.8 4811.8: 11.78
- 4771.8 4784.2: 9.692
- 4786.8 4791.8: 9.345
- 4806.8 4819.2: 11.43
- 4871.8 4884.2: 11.61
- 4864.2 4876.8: 12.45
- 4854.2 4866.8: 11.49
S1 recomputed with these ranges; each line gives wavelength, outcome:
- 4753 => 11.28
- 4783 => 8.347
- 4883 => 10.82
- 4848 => 11.67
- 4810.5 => 10.87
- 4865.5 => 10.91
